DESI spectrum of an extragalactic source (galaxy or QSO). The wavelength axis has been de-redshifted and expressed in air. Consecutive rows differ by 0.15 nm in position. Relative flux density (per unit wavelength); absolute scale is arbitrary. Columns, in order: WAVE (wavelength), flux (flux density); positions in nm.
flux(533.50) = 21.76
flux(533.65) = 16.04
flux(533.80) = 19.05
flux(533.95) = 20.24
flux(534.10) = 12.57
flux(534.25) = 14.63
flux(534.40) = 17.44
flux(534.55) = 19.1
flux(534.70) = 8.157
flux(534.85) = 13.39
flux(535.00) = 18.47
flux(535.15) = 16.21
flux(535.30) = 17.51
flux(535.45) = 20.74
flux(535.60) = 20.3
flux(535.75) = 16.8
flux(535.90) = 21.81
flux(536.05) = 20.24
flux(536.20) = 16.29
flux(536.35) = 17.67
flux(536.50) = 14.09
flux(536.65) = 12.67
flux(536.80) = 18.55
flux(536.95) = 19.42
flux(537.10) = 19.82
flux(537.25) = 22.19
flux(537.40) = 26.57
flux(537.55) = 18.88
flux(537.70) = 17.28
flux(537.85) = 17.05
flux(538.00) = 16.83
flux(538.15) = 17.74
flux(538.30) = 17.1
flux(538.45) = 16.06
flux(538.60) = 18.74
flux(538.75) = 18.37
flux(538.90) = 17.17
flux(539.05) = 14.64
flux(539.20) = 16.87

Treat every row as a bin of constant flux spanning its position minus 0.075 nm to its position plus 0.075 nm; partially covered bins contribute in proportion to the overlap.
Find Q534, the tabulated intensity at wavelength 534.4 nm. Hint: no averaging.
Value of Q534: 17.44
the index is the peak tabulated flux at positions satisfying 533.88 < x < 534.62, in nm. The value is 20.24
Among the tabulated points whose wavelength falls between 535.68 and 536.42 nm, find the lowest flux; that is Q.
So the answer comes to 16.29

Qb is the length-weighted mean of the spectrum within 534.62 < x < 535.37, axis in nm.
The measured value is 14.8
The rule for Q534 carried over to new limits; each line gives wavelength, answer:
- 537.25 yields 22.19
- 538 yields 16.83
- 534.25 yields 14.63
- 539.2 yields 16.87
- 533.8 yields 19.05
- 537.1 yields 19.82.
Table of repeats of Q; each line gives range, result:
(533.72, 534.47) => 12.57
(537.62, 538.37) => 16.83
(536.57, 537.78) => 12.67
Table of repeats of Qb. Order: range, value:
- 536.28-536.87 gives 15.7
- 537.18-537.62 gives 22.6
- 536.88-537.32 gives 20.5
